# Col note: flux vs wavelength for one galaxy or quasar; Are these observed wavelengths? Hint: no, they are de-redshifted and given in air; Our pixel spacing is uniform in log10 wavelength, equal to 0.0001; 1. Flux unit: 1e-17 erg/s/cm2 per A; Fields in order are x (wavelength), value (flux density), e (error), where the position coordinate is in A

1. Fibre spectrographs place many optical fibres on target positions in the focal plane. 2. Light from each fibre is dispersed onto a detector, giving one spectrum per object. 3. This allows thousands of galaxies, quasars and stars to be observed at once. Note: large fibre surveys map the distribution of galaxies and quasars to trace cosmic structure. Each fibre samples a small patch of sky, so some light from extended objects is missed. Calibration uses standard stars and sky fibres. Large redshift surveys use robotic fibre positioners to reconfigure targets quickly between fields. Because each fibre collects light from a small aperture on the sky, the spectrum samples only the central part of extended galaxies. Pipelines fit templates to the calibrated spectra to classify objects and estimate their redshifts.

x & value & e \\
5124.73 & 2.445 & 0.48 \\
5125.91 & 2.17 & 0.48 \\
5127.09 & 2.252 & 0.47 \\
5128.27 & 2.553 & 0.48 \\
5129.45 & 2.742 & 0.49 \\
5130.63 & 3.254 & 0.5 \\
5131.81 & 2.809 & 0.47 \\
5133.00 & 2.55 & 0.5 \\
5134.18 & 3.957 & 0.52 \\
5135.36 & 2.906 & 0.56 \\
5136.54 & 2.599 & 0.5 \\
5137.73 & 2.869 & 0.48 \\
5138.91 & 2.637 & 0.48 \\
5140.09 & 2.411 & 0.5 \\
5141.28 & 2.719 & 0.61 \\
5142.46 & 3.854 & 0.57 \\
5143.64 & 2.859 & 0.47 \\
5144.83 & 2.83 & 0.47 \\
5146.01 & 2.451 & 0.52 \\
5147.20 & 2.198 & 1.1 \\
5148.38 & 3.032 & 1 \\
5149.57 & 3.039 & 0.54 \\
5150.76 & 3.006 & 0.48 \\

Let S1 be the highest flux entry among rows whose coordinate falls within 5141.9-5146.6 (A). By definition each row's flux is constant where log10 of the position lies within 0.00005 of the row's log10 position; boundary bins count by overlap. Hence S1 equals 3.854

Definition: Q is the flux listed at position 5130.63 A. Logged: 3.254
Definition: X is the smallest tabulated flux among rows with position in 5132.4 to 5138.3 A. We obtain 2.55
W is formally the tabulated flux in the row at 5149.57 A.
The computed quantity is 3.039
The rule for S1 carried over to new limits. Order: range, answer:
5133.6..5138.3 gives 3.957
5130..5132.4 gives 3.254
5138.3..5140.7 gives 2.637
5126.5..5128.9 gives 2.553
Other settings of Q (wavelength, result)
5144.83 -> 2.83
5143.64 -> 2.859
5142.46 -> 3.854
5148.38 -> 3.032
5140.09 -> 2.411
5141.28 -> 2.719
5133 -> 2.55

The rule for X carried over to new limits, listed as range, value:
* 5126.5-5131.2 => 2.252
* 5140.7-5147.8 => 2.198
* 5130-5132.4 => 2.809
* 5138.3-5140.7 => 2.411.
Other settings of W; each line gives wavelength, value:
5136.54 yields 2.599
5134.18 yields 3.957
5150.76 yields 3.006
